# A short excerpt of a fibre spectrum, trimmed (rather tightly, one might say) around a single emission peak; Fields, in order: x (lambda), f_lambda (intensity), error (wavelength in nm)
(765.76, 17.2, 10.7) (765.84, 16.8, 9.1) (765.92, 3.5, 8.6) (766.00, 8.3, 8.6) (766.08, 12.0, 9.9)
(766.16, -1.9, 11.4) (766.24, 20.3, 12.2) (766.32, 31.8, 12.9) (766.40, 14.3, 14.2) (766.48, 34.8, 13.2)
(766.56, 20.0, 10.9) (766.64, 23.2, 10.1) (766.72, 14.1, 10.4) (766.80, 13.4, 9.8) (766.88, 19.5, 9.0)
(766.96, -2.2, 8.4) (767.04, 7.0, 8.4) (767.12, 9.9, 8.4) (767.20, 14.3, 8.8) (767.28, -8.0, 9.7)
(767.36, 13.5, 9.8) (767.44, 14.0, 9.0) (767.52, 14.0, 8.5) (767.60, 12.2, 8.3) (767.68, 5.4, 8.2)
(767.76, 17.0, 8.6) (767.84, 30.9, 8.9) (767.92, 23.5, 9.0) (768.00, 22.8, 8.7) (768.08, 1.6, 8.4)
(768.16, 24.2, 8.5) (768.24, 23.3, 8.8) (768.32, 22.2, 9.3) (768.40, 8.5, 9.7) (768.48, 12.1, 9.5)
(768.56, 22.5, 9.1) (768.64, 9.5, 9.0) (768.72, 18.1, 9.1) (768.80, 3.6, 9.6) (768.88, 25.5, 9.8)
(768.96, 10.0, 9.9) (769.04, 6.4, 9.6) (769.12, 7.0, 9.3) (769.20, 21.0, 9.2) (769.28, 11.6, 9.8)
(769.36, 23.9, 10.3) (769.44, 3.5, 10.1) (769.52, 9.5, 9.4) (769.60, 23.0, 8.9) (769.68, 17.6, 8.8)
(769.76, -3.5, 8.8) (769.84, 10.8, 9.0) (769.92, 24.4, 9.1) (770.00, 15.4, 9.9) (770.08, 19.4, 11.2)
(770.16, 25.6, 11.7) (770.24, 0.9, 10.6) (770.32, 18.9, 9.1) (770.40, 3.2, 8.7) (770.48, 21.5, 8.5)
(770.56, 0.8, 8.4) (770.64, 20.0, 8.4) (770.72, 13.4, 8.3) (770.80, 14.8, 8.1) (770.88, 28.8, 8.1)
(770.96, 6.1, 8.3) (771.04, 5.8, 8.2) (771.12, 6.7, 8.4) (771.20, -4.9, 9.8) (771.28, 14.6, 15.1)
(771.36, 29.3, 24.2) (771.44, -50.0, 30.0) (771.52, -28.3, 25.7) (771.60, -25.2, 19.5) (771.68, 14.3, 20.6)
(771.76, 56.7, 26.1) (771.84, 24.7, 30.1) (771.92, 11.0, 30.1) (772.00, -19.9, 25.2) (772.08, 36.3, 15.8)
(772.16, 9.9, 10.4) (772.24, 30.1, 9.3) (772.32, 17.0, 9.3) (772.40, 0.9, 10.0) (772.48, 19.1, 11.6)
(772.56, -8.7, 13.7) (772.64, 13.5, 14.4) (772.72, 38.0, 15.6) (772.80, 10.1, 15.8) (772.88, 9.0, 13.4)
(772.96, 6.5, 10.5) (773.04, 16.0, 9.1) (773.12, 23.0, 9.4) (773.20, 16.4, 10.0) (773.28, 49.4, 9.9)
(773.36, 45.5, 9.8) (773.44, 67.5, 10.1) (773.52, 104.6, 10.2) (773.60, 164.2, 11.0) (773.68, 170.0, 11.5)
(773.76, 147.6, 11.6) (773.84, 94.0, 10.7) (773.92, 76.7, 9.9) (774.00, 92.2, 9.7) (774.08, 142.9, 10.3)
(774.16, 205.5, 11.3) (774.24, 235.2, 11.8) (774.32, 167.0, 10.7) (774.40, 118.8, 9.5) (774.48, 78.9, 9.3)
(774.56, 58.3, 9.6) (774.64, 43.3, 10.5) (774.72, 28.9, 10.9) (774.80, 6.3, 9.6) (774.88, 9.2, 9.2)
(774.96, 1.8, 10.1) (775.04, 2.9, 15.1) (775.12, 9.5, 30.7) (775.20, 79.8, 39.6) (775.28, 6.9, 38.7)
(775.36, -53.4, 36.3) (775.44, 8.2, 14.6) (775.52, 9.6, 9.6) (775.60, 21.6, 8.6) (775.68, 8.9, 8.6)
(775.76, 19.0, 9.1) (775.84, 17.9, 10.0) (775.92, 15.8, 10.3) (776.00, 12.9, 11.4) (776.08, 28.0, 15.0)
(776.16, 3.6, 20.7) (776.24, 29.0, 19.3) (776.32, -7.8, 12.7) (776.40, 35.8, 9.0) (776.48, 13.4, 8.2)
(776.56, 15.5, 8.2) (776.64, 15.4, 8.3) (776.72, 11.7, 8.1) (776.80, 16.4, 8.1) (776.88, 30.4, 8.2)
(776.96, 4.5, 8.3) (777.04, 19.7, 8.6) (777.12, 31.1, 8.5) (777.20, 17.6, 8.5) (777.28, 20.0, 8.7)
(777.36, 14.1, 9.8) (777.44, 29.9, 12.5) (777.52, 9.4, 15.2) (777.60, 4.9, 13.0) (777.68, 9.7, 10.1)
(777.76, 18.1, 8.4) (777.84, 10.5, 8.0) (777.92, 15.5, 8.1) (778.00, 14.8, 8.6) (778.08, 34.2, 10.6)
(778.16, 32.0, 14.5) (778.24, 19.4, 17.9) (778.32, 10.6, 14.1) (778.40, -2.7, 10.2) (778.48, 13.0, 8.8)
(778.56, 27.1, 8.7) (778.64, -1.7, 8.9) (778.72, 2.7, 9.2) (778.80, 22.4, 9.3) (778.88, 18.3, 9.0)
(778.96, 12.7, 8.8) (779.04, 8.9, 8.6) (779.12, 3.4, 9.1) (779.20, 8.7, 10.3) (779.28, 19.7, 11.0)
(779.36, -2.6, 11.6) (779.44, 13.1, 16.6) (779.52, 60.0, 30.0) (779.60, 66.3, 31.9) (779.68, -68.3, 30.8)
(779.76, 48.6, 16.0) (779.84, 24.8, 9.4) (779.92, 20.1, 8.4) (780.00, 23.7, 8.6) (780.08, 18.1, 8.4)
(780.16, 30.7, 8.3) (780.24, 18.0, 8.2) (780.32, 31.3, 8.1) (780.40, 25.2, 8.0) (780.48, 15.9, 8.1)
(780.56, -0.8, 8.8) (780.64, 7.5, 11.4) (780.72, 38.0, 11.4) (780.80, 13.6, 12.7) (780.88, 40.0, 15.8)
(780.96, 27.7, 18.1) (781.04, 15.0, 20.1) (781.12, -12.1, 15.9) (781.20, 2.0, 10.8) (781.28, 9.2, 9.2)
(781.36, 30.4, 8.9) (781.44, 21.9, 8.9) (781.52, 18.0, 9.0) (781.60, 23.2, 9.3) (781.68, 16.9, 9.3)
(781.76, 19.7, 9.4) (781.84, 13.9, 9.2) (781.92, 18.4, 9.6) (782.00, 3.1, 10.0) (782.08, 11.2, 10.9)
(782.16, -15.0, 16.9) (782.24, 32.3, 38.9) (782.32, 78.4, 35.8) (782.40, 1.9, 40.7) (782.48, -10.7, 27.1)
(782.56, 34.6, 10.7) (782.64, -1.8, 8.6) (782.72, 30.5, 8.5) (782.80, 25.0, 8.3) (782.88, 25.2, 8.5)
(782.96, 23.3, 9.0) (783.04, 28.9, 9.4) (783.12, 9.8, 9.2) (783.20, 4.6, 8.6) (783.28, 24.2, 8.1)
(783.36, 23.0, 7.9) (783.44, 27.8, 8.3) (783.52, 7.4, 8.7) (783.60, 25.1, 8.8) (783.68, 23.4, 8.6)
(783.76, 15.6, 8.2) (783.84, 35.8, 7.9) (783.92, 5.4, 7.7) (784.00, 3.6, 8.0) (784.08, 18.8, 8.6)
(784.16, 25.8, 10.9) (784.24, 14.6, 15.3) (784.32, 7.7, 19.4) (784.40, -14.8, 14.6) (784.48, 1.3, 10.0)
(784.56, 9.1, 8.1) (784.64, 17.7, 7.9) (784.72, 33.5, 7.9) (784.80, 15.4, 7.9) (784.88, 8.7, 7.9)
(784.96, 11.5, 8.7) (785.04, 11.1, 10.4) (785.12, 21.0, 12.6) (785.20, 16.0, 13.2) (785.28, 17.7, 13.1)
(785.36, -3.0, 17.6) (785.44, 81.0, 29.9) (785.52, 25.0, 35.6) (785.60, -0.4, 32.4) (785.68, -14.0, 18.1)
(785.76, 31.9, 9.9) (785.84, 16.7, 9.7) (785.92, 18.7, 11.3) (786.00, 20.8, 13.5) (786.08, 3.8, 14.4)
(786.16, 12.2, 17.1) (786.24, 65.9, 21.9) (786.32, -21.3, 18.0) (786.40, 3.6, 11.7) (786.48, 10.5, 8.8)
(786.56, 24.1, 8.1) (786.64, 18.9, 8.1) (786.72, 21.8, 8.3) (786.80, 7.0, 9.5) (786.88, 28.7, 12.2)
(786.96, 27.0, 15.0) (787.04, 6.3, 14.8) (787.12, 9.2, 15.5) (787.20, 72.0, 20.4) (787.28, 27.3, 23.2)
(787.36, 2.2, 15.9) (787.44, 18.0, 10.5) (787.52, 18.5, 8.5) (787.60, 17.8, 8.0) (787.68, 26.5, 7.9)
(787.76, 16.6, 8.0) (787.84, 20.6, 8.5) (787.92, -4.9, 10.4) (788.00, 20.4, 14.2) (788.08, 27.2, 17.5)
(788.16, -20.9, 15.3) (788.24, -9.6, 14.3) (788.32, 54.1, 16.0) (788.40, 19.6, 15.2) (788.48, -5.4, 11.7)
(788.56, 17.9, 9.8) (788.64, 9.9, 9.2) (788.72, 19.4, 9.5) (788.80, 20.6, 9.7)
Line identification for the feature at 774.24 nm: [O II]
